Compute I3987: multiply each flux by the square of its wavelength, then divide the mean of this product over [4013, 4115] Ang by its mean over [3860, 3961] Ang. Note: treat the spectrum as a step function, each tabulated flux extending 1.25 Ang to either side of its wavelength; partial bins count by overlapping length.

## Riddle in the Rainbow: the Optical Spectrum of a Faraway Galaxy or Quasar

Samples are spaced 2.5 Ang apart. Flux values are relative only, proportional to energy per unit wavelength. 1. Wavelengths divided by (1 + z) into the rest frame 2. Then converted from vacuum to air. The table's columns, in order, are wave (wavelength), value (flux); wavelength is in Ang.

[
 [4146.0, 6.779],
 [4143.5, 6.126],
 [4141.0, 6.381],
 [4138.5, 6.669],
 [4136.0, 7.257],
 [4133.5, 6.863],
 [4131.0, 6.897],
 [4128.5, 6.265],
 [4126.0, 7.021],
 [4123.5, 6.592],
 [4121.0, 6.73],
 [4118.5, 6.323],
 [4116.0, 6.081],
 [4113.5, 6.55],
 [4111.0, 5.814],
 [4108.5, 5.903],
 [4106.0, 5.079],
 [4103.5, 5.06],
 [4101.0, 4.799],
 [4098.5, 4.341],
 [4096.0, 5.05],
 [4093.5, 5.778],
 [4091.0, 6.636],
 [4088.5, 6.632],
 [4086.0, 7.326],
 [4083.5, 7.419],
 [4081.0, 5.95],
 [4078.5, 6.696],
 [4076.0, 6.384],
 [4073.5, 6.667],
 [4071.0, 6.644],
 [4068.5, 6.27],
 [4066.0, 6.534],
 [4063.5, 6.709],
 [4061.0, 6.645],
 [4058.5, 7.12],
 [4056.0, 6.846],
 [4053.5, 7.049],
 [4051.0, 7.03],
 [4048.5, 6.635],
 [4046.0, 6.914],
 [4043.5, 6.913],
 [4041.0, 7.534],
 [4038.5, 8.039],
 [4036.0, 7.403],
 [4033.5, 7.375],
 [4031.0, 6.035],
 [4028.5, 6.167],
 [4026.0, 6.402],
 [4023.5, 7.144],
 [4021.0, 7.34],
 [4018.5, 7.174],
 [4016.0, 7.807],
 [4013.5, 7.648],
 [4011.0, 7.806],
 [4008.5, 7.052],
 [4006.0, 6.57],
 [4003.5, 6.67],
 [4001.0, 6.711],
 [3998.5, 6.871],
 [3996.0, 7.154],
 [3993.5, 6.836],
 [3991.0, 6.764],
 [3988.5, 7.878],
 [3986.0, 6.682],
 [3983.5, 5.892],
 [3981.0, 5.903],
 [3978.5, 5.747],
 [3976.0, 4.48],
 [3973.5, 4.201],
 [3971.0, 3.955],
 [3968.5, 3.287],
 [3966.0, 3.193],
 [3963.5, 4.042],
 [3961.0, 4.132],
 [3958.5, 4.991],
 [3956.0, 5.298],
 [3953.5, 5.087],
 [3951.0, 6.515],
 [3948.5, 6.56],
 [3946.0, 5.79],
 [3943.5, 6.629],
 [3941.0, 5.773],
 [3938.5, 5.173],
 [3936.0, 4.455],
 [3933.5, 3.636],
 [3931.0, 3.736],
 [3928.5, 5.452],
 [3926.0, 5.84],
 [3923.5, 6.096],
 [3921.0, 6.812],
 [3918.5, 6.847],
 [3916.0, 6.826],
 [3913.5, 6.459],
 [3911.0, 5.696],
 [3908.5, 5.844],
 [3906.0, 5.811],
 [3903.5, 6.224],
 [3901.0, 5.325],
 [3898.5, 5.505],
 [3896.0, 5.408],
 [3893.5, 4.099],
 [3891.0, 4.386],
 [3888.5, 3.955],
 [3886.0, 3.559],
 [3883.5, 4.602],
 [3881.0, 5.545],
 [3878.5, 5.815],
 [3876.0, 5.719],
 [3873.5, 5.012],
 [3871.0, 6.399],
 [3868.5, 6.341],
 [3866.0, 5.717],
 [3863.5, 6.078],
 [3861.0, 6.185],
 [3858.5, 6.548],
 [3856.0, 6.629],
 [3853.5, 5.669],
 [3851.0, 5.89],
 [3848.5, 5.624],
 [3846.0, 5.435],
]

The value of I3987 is 1.28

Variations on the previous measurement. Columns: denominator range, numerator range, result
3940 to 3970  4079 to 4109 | 1.23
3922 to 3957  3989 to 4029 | 1.34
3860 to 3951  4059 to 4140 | 1.25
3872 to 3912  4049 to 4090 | 1.43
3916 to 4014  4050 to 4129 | 1.17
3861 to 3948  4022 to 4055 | 1.35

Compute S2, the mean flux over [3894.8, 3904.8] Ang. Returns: 5.62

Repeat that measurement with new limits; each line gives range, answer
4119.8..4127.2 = 6.78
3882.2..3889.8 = 4.05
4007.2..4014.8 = 7.5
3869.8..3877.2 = 5.71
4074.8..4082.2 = 6.35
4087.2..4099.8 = 5.69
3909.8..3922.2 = 6.53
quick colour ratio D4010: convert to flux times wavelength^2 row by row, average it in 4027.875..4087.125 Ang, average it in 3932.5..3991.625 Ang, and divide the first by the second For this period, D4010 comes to 1.37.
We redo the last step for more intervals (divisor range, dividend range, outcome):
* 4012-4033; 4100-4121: 0.86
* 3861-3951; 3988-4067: 1.35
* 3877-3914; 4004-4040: 1.46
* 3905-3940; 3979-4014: 1.27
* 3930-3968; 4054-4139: 1.37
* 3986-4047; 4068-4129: 0.90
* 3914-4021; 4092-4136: 1.09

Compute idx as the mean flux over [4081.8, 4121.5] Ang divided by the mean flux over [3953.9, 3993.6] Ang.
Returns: 1.2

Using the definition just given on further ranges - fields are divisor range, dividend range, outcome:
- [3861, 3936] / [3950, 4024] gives 1.10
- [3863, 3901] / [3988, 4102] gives 1.30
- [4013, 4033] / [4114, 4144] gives 0.95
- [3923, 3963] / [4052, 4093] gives 1.27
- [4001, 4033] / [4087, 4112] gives 0.79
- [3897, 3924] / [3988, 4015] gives 1.15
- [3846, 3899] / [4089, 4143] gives 1.12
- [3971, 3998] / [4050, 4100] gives 1.07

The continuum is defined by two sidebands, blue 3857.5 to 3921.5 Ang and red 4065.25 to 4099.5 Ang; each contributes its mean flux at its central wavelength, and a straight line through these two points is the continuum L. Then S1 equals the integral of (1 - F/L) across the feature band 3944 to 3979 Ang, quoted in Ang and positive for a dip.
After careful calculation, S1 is 6.3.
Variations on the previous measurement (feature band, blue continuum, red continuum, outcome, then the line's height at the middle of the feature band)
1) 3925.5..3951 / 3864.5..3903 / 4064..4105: 0.47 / 5.45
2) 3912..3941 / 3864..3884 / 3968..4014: 1.71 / 5.94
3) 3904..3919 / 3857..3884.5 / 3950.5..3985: -2.36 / 5.37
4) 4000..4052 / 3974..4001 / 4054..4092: -4.35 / 6.52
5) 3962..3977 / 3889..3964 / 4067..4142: 4.81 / 5.67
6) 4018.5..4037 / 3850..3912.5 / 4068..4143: -2.60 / 6.01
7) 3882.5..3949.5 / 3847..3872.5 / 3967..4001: 6.13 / 5.97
